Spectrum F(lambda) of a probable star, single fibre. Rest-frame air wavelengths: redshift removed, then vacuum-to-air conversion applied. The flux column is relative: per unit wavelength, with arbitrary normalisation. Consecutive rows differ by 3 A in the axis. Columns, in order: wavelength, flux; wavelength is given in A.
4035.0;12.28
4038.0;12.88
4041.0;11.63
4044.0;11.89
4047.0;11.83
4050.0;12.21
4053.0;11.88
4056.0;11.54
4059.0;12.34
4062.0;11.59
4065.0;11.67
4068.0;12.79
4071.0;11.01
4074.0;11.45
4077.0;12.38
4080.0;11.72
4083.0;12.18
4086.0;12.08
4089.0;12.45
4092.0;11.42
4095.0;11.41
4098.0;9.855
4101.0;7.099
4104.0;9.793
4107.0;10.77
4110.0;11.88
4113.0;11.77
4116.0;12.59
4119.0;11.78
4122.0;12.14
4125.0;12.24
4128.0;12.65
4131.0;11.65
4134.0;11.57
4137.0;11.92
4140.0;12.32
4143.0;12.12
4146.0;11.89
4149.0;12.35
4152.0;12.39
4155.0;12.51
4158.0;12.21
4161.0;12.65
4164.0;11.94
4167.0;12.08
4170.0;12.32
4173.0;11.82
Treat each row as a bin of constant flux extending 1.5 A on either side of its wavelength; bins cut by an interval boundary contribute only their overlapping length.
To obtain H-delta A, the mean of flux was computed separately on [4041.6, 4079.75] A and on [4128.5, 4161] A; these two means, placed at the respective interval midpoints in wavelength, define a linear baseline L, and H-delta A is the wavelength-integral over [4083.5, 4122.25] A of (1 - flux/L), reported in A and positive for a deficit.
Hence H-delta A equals 2.8 A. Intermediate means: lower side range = 11.9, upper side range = 12.1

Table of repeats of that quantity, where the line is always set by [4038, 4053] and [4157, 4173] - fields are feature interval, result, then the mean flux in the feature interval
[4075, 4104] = 2.3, 11.1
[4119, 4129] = -0.1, 12.2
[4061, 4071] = 0.1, 11.9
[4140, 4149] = 0.0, 12.1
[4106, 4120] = 0.4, 11.8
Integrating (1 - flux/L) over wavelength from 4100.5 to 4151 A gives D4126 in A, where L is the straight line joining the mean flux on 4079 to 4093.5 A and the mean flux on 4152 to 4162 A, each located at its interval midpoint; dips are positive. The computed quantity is 2.4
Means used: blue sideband 12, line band 11.7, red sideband 12.4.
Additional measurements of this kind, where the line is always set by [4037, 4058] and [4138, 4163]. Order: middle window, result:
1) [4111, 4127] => 0.1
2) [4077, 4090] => 0.0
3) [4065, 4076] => 0.2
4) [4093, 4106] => 2.6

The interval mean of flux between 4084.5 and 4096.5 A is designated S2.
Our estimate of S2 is 11.8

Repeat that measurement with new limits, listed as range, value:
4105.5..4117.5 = 11.8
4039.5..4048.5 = 11.8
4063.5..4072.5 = 11.8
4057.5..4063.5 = 12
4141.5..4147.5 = 12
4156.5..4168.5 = 12.2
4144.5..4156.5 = 12.3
